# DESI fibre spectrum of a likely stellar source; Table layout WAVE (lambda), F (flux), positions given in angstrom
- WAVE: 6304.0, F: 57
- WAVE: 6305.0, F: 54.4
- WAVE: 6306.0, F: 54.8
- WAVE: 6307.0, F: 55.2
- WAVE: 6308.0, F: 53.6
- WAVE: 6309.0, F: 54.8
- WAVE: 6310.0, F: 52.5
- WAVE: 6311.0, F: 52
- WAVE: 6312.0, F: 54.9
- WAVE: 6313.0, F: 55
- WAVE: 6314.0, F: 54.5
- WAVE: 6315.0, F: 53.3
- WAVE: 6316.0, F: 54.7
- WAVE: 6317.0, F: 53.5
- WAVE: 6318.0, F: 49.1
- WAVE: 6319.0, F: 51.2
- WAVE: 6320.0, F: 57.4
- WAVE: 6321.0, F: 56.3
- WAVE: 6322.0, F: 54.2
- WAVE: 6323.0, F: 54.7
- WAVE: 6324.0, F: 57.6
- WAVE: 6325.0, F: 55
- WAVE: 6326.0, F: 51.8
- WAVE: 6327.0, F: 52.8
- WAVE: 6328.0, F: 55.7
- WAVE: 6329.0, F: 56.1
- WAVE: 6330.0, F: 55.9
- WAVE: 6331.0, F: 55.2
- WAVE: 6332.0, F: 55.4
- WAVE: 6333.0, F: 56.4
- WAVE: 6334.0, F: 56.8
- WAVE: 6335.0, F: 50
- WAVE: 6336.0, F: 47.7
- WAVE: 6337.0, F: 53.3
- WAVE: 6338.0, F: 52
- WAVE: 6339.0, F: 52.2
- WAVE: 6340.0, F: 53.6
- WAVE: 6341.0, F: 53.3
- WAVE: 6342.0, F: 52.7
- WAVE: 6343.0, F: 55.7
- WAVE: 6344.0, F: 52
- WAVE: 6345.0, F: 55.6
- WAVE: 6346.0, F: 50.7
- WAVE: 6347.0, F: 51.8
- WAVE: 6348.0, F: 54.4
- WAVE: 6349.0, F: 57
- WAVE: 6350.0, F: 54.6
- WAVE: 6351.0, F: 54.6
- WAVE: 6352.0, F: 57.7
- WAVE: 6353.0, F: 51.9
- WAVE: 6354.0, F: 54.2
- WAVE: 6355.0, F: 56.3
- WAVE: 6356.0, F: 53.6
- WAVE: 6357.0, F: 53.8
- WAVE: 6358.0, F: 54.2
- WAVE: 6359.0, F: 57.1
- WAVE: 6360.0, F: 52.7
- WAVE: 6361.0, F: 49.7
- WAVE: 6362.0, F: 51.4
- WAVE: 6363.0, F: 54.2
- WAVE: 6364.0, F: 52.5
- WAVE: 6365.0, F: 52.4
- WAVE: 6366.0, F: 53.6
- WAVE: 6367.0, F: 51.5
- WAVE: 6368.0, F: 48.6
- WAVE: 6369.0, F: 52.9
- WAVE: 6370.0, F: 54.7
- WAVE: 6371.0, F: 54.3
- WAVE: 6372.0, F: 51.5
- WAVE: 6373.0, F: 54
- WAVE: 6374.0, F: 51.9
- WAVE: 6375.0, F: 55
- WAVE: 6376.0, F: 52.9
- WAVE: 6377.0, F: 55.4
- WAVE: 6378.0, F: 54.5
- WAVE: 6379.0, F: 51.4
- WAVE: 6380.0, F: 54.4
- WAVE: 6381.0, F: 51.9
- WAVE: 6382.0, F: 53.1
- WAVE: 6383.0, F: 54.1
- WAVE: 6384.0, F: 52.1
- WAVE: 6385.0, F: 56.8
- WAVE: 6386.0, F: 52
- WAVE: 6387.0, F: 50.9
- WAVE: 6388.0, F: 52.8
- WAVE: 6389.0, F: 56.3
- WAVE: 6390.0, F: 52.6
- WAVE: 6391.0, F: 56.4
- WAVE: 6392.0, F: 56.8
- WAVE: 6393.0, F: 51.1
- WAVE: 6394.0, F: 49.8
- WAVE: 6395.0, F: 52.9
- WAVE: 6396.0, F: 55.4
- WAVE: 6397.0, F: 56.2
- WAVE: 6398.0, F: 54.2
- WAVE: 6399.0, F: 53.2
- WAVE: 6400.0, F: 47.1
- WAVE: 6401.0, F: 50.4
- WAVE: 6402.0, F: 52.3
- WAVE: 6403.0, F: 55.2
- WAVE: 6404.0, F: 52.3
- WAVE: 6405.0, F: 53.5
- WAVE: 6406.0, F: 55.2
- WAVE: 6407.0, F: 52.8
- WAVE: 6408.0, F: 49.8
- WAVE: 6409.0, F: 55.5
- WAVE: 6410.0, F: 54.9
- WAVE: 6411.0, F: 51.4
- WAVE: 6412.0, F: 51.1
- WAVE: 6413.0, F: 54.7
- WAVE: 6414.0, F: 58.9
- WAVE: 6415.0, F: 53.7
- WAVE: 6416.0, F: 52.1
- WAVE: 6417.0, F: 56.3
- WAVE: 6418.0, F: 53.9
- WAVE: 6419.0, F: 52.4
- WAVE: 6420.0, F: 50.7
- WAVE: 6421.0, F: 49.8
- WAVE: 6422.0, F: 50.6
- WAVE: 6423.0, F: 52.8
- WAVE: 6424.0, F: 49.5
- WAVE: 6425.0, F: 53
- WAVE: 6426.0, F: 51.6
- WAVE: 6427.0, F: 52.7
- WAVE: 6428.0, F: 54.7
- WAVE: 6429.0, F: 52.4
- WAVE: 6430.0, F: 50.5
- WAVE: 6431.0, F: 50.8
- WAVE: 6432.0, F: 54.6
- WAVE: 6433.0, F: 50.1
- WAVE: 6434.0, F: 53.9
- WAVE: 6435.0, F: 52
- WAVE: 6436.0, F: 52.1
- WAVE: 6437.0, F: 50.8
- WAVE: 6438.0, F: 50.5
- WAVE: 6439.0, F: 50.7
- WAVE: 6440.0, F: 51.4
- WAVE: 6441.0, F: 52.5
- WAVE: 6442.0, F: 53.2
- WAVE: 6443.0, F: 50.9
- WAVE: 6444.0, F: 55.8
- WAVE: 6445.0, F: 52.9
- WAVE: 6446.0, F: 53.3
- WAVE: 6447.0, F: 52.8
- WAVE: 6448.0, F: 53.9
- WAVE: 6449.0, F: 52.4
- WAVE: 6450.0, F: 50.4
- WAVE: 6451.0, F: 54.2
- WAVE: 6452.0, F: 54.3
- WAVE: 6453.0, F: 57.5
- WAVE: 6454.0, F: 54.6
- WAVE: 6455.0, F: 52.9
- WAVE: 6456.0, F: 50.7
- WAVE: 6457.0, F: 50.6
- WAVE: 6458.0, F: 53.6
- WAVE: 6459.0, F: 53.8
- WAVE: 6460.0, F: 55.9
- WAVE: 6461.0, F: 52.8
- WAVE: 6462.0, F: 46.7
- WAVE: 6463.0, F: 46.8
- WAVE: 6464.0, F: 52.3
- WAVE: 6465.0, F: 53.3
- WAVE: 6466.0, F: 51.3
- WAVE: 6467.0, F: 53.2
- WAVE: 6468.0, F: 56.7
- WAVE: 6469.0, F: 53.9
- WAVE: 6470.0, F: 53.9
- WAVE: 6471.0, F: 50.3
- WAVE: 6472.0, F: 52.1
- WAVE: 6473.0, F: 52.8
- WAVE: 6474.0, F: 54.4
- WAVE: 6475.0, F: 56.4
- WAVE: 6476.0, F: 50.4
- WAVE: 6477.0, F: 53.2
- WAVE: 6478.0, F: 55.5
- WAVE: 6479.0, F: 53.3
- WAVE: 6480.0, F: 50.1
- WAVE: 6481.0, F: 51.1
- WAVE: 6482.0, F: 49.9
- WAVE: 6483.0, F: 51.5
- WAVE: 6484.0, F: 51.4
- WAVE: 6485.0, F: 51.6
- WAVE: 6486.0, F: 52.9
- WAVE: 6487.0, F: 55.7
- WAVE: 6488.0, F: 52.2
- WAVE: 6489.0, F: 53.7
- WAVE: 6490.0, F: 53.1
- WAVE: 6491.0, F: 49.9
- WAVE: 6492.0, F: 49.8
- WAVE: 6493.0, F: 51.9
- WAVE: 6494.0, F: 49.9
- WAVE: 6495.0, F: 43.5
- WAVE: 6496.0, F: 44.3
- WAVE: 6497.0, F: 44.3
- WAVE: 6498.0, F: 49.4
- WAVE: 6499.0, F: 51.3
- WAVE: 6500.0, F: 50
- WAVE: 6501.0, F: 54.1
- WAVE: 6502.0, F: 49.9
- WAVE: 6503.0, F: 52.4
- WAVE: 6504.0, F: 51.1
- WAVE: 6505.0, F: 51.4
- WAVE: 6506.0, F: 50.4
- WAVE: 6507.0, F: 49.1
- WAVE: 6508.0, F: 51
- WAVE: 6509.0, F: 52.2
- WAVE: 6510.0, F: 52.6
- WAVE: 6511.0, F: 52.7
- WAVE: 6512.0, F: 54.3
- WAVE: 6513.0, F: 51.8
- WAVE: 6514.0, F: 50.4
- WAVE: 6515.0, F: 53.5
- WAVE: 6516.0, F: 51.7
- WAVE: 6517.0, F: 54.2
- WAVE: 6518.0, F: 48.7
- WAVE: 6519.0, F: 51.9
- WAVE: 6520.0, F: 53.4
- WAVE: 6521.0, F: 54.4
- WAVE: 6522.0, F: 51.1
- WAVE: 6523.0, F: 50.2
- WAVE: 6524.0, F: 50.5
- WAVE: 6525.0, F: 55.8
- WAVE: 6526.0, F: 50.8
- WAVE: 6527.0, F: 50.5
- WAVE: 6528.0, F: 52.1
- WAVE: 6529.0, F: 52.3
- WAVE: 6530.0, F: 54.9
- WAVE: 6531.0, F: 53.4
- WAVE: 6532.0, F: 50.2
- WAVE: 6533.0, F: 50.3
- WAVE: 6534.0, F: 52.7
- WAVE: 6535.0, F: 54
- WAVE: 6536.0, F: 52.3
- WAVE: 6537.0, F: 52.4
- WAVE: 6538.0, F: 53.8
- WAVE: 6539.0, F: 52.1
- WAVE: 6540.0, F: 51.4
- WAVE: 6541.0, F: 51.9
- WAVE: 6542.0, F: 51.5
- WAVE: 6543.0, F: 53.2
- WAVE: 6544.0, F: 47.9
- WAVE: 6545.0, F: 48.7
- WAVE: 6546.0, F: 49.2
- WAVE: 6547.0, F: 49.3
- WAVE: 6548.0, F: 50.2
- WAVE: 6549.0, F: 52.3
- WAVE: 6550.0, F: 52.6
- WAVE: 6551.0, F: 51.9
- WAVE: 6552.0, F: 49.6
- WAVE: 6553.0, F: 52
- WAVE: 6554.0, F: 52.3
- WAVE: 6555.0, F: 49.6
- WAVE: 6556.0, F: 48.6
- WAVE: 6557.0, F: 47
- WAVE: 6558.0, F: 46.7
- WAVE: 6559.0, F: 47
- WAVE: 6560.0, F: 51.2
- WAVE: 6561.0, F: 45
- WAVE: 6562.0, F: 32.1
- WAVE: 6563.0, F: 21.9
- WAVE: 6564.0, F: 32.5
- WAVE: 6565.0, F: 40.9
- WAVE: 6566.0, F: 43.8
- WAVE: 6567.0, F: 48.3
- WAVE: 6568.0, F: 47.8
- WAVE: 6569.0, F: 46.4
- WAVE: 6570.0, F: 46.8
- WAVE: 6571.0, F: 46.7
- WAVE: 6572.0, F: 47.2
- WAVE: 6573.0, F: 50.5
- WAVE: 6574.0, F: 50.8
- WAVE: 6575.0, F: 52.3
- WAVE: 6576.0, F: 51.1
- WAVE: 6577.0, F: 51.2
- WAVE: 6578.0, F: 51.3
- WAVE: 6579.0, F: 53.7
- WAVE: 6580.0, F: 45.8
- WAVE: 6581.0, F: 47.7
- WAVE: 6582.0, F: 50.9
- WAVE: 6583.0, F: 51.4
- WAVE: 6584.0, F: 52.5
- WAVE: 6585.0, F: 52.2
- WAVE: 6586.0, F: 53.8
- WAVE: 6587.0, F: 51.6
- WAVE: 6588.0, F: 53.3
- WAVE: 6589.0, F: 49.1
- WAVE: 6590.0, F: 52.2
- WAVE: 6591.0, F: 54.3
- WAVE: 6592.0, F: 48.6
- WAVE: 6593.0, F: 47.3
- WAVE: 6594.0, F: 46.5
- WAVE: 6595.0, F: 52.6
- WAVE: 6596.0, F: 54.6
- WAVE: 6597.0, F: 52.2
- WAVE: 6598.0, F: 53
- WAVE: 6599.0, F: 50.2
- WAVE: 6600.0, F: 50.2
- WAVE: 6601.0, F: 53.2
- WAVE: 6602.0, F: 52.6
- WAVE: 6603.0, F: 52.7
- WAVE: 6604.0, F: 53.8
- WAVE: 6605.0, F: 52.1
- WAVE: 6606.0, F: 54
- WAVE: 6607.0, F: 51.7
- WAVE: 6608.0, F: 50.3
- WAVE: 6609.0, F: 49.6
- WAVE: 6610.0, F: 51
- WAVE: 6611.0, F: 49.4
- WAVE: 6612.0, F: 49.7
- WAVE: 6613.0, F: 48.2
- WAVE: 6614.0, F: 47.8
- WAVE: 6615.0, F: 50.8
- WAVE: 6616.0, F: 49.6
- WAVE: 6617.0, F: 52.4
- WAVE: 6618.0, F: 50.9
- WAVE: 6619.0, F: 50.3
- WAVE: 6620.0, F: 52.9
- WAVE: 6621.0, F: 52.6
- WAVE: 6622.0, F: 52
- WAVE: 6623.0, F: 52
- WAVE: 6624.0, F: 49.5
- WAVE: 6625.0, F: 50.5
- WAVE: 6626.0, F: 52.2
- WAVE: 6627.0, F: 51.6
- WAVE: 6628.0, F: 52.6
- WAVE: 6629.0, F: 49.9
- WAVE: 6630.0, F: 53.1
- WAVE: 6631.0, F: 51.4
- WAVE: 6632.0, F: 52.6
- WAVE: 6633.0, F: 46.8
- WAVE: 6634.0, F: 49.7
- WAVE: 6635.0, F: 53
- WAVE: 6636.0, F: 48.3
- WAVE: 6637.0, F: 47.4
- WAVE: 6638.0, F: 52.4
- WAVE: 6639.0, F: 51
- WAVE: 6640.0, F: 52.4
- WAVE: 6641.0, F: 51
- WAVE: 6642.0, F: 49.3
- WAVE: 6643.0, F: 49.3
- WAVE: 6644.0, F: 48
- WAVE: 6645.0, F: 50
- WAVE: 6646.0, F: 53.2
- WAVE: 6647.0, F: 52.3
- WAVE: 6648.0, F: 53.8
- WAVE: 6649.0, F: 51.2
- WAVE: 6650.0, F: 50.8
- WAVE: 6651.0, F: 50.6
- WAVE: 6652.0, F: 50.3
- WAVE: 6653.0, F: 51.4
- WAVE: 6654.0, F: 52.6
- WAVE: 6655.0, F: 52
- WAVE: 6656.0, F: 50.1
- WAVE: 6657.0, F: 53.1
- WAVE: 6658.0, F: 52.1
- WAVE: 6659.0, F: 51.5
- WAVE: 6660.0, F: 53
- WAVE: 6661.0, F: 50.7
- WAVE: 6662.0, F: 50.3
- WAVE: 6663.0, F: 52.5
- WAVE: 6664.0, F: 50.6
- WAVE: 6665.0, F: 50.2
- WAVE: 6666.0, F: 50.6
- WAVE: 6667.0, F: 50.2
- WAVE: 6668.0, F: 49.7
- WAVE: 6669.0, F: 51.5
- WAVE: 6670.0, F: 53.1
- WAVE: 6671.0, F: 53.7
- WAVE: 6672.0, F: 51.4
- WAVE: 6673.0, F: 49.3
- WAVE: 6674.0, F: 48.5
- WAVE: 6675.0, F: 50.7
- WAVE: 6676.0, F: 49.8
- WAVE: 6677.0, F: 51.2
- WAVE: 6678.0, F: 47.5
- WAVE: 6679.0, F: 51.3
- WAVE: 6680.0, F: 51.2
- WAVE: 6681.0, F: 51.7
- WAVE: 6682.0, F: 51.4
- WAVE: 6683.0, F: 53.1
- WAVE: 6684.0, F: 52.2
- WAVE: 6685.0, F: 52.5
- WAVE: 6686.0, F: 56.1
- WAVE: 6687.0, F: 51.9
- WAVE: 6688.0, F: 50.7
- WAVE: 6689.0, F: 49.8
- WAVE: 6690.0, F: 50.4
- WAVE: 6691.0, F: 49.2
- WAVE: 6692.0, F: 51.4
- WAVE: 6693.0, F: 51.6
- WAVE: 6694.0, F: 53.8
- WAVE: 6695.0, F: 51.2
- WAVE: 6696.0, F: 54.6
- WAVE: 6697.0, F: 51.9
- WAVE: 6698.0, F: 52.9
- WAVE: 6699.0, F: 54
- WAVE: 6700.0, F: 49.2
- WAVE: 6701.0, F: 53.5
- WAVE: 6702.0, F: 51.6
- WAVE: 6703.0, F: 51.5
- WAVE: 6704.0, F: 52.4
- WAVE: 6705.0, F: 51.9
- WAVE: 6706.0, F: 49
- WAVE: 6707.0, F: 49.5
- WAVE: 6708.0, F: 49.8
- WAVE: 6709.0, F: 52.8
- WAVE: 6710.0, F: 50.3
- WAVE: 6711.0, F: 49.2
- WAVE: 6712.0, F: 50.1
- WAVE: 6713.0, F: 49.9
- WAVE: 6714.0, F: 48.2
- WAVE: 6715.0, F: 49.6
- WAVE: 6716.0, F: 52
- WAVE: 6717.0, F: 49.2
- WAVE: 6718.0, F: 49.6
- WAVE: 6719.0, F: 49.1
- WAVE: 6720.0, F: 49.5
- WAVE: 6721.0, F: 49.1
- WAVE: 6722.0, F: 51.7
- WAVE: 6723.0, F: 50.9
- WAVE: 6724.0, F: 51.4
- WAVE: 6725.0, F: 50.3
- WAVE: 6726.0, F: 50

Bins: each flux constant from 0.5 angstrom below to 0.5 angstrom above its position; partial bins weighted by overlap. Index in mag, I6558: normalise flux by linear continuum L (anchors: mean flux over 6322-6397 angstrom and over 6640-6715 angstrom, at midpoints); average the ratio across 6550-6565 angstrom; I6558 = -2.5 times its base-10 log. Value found 0.16 mag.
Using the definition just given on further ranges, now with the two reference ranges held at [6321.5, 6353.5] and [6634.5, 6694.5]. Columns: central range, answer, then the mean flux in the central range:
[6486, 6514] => 0.04 mag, 50.8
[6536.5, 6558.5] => 0.03 mag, 50.6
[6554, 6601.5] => 0.08 mag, 48.4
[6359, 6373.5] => 0.02 mag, 52.6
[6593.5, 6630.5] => 0.01 mag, 51.3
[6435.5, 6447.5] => 0.02 mag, 52.2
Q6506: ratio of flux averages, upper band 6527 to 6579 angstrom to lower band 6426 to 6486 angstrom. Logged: 0.93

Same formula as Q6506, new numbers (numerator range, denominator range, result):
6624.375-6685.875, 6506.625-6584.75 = 1.03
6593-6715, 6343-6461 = 0.96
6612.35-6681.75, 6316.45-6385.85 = 0.95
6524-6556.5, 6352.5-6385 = 0.97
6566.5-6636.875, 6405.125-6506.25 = 0.97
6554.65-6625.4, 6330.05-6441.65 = 0.93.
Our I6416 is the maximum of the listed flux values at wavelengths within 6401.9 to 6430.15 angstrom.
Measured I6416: 58.9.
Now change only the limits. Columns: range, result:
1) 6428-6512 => 57.5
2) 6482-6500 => 55.7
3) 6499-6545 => 55.8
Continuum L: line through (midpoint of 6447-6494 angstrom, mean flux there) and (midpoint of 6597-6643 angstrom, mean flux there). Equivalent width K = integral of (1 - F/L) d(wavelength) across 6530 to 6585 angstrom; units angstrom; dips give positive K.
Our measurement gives 3.00 angstrom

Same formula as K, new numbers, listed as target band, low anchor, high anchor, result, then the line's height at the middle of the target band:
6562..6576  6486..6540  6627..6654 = 1.95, 51.2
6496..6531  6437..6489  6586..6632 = 0.43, 52.2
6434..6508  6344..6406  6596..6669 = 0.90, 52.5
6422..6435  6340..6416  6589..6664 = 0.20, 53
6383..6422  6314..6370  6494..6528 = -0.37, 52.7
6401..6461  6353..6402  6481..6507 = -0.94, 52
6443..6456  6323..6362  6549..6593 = -0.57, 51.3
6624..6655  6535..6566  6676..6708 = -0.45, 50.2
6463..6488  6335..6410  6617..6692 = -0.09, 52.5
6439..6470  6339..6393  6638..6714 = 0.05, 52.9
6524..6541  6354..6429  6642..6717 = -0.06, 52.2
